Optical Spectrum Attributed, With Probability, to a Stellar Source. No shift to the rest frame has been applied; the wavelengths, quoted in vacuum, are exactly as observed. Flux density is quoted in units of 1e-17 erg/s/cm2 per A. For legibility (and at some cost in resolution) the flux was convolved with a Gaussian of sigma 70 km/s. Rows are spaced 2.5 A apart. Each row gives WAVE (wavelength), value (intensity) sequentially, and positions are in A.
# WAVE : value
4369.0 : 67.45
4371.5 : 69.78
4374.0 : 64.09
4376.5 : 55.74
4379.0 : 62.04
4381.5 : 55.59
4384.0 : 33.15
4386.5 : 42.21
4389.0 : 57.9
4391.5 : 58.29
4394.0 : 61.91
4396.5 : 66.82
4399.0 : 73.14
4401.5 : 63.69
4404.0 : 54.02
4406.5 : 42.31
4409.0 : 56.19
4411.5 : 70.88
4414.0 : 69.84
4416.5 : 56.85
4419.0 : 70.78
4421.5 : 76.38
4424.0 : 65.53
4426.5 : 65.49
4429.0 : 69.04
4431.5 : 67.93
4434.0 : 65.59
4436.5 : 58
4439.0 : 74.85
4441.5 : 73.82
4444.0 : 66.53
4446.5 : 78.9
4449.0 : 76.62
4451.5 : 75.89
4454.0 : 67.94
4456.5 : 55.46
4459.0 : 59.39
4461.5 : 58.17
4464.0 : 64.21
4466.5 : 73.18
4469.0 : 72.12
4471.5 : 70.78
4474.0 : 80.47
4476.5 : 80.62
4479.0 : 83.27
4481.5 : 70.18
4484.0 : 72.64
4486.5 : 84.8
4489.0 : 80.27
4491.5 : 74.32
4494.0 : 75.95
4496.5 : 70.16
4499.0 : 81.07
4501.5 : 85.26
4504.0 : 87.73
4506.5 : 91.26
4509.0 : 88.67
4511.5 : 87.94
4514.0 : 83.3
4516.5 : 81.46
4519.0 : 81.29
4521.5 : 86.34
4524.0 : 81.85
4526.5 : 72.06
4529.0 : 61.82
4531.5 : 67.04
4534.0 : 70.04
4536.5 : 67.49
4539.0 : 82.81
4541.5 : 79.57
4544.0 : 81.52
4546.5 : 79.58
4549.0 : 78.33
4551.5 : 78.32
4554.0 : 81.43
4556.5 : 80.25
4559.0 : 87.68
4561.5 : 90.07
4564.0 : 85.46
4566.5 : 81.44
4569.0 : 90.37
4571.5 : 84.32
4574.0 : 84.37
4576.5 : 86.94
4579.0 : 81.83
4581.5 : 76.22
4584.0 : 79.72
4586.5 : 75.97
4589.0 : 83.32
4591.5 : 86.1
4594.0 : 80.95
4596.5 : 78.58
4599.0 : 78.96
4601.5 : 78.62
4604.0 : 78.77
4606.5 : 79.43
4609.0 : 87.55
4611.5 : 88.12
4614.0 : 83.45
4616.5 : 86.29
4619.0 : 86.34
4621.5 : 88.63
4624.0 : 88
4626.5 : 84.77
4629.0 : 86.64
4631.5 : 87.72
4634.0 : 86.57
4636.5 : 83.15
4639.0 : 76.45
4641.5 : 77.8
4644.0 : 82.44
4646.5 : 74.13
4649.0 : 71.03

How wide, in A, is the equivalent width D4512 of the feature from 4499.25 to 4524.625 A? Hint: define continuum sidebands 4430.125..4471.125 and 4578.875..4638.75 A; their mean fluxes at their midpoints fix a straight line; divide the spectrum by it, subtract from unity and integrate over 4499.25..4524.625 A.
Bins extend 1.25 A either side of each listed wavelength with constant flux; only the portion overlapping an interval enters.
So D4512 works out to -4.0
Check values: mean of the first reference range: 68.1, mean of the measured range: 85.4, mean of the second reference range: 83.1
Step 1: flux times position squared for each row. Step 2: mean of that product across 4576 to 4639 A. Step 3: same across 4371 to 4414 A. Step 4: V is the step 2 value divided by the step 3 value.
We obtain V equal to 1.6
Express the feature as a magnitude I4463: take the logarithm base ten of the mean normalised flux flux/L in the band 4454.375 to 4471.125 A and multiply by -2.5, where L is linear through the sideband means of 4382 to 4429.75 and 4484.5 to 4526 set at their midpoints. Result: 0.138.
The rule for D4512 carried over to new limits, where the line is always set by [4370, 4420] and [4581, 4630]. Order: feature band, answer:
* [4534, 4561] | -1.1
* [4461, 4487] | -2.1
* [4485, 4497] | -1.3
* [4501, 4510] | -2.1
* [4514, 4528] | -1.4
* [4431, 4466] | -1.2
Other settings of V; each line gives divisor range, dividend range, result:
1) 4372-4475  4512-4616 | 1.34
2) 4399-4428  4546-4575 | 1.41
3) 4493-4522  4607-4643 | 1.07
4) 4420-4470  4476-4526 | 1.22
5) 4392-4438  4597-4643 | 1.43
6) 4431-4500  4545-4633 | 1.22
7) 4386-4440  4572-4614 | 1.40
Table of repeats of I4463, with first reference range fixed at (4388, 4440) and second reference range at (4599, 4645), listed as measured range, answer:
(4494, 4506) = -0.13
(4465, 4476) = -0.07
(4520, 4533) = 0.01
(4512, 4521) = -0.13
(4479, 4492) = -0.09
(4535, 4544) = -0.02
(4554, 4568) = -0.09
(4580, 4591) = 0.01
